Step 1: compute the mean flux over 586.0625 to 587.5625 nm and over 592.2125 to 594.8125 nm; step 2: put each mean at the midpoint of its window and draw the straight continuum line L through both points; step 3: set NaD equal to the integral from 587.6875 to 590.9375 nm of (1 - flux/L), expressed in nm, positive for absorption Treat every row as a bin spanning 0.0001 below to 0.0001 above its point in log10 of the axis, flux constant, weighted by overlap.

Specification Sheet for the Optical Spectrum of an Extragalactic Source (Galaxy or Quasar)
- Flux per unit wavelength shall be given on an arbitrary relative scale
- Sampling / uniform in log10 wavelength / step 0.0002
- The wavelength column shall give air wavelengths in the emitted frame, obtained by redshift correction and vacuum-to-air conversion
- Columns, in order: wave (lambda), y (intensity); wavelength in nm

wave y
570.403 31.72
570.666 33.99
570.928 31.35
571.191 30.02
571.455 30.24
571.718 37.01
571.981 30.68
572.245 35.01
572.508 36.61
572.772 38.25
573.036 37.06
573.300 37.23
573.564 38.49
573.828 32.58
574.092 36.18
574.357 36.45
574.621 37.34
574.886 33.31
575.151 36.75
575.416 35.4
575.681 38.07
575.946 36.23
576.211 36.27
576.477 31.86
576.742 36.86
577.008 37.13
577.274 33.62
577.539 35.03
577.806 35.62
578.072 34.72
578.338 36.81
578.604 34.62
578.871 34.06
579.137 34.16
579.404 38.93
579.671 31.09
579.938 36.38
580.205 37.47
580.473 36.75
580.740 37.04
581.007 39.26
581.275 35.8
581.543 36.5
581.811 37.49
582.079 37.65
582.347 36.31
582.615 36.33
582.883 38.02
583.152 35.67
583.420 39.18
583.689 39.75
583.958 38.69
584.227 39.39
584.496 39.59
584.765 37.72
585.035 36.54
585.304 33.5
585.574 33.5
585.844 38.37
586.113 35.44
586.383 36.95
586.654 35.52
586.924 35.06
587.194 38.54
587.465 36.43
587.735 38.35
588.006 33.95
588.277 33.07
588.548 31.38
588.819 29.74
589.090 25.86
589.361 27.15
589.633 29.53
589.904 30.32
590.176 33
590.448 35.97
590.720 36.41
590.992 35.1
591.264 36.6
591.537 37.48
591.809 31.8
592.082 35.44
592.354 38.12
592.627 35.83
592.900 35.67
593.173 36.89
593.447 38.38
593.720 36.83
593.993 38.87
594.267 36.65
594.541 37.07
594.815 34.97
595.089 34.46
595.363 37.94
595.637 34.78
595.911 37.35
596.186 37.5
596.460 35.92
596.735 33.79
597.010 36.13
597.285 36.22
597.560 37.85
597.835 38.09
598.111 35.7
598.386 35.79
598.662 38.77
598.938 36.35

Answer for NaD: 0.412 nm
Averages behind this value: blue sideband 36.3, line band 32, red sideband 37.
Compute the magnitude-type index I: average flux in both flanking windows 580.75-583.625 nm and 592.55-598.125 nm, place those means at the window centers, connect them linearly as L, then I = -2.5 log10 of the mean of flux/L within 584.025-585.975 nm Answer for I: 0.004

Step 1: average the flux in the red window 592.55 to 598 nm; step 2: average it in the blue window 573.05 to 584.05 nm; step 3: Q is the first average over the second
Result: 1.01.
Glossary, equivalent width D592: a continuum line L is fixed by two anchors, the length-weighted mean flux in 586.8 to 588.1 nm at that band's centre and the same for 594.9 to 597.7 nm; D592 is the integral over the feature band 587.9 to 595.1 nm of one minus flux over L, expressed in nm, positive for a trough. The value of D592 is 0.41 nm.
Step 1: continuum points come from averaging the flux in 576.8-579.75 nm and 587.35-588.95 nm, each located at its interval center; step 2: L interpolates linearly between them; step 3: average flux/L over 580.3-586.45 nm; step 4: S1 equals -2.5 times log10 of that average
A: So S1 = -0.08 mag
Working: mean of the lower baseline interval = 35.2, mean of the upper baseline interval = 33.8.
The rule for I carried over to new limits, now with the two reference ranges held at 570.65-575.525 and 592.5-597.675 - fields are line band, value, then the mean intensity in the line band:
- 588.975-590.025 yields 0.27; 28.2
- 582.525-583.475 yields -0.05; 37.2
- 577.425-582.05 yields -0.02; 36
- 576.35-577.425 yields 0.01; 34.9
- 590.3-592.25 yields 0.02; 35.6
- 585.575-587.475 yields -0.02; 36.4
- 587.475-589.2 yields 0.11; 32.5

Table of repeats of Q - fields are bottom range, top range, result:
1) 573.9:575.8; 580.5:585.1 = 1.04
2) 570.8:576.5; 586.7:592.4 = 0.96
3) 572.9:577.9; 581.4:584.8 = 1.06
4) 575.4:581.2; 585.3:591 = 0.94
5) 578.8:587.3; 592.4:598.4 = 0.99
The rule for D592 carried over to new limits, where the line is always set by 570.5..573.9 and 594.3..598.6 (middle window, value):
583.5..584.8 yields -0.14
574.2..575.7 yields -0.06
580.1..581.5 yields -0.08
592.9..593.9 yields -0.03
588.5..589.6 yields 0.23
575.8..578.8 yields -0.04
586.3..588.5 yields -0.01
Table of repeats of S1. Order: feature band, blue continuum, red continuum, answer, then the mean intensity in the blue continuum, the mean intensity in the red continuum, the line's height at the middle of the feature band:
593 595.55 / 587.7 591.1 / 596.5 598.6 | -0.068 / 32.1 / 36.3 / 34.6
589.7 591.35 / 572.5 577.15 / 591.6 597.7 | 0.061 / 36.2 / 36.3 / 36.3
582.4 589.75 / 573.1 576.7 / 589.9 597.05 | 0.020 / 35.9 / 36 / 36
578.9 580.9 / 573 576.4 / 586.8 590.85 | -0.029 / 36.2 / 33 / 35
